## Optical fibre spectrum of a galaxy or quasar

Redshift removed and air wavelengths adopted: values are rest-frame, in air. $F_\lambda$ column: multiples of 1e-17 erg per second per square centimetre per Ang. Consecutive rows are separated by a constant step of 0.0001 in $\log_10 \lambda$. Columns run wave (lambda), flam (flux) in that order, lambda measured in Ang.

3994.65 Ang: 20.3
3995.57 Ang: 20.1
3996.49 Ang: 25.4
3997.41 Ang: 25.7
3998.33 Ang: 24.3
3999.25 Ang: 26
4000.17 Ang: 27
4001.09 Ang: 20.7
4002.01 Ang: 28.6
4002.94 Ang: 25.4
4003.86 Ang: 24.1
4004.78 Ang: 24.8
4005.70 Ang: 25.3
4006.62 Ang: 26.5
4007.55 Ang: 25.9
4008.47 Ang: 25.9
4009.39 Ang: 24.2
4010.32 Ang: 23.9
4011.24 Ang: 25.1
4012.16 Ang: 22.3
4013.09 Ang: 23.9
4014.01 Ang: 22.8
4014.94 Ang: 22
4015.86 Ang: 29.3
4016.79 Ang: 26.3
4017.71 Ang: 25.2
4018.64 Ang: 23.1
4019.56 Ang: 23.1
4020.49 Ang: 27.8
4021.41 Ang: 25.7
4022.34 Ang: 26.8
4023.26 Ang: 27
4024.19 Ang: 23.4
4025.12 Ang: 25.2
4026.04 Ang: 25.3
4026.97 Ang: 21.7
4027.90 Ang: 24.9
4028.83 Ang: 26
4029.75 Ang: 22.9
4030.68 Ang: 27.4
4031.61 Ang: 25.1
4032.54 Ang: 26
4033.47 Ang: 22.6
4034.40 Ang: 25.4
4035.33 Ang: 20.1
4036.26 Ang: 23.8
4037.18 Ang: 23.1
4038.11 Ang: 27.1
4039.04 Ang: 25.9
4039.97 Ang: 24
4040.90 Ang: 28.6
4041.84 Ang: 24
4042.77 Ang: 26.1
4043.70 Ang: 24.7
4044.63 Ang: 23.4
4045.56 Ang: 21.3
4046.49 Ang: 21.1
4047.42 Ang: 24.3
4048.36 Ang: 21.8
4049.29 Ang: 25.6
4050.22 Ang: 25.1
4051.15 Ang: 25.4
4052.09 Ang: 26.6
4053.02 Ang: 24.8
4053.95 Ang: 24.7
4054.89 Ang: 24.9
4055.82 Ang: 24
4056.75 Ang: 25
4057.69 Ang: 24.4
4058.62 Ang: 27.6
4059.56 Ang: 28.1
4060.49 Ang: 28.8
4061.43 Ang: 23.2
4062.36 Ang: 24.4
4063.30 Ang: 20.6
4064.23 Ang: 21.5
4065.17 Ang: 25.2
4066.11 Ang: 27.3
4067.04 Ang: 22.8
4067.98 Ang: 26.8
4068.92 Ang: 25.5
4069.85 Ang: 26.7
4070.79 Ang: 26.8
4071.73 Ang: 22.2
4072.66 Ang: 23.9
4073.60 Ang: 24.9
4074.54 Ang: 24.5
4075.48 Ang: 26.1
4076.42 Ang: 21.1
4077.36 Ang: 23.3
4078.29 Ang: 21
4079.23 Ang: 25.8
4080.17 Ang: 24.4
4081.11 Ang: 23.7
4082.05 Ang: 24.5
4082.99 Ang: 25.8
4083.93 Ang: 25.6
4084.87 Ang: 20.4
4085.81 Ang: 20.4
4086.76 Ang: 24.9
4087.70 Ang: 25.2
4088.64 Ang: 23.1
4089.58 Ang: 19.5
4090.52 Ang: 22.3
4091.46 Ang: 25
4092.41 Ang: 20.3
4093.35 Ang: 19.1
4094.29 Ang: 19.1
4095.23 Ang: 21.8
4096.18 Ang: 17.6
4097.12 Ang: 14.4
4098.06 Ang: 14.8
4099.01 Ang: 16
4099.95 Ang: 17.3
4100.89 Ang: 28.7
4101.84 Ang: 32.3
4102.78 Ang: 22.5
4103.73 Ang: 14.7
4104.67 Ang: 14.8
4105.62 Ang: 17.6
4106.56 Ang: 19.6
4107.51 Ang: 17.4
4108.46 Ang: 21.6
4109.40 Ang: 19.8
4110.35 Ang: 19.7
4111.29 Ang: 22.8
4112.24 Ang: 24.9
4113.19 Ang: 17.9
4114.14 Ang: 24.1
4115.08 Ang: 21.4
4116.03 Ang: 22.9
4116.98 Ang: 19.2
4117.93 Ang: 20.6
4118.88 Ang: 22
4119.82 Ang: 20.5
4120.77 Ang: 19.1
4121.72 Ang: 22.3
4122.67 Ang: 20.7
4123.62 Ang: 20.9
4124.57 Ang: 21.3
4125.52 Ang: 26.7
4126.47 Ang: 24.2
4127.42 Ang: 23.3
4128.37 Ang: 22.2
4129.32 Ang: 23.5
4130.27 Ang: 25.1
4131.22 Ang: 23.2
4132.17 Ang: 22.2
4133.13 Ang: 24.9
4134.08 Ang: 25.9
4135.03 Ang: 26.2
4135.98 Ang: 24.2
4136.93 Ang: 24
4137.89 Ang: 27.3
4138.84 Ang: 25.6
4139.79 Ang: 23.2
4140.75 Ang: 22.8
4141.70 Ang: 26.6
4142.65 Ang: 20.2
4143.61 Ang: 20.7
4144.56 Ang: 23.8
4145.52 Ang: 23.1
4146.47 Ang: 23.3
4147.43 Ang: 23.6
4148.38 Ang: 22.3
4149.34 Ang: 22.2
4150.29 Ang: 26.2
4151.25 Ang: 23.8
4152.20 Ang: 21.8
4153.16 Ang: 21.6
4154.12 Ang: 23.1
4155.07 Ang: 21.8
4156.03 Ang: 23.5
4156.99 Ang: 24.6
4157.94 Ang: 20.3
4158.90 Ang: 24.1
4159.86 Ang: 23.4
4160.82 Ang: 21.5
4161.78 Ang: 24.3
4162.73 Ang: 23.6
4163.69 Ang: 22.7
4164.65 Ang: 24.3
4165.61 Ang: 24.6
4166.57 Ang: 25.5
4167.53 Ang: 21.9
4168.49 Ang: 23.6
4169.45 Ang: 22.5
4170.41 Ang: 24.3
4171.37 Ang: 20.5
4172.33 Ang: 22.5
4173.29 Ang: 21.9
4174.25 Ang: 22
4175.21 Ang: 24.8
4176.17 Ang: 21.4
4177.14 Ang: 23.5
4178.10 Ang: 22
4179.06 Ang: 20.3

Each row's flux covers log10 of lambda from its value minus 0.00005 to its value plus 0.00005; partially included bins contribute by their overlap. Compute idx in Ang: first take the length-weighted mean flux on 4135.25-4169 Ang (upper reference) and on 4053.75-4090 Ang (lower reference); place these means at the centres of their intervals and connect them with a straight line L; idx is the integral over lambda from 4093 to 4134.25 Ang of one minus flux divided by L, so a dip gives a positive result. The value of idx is 4.7 Ang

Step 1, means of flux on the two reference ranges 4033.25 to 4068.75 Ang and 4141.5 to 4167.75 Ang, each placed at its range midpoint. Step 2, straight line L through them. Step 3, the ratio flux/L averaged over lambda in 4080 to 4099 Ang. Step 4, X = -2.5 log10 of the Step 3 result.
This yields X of 0.13 mag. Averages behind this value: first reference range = 24.6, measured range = 21.4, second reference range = 23.1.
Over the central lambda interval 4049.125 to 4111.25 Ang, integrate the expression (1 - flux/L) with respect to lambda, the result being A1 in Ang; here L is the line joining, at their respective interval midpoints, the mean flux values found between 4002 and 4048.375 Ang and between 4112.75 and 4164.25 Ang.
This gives 2.56 Ang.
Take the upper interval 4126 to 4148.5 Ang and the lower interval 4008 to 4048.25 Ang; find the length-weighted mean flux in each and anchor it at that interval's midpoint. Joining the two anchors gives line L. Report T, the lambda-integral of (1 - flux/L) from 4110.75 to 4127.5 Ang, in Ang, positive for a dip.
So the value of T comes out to 1.4 Ang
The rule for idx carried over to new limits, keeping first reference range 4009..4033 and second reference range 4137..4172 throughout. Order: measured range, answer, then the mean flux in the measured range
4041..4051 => 0.2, 24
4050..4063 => -0.5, 25.4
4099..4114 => 2.0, 20.7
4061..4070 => 0.0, 24.3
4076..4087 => 0.3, 23.4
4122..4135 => 0.1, 23.5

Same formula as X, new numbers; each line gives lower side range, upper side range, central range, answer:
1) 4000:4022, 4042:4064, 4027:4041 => 0.003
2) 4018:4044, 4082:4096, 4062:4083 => -0.057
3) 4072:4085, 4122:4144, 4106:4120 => 0.138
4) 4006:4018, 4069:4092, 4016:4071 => -0.021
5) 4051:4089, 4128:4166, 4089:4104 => 0.183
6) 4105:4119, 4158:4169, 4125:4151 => -0.089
